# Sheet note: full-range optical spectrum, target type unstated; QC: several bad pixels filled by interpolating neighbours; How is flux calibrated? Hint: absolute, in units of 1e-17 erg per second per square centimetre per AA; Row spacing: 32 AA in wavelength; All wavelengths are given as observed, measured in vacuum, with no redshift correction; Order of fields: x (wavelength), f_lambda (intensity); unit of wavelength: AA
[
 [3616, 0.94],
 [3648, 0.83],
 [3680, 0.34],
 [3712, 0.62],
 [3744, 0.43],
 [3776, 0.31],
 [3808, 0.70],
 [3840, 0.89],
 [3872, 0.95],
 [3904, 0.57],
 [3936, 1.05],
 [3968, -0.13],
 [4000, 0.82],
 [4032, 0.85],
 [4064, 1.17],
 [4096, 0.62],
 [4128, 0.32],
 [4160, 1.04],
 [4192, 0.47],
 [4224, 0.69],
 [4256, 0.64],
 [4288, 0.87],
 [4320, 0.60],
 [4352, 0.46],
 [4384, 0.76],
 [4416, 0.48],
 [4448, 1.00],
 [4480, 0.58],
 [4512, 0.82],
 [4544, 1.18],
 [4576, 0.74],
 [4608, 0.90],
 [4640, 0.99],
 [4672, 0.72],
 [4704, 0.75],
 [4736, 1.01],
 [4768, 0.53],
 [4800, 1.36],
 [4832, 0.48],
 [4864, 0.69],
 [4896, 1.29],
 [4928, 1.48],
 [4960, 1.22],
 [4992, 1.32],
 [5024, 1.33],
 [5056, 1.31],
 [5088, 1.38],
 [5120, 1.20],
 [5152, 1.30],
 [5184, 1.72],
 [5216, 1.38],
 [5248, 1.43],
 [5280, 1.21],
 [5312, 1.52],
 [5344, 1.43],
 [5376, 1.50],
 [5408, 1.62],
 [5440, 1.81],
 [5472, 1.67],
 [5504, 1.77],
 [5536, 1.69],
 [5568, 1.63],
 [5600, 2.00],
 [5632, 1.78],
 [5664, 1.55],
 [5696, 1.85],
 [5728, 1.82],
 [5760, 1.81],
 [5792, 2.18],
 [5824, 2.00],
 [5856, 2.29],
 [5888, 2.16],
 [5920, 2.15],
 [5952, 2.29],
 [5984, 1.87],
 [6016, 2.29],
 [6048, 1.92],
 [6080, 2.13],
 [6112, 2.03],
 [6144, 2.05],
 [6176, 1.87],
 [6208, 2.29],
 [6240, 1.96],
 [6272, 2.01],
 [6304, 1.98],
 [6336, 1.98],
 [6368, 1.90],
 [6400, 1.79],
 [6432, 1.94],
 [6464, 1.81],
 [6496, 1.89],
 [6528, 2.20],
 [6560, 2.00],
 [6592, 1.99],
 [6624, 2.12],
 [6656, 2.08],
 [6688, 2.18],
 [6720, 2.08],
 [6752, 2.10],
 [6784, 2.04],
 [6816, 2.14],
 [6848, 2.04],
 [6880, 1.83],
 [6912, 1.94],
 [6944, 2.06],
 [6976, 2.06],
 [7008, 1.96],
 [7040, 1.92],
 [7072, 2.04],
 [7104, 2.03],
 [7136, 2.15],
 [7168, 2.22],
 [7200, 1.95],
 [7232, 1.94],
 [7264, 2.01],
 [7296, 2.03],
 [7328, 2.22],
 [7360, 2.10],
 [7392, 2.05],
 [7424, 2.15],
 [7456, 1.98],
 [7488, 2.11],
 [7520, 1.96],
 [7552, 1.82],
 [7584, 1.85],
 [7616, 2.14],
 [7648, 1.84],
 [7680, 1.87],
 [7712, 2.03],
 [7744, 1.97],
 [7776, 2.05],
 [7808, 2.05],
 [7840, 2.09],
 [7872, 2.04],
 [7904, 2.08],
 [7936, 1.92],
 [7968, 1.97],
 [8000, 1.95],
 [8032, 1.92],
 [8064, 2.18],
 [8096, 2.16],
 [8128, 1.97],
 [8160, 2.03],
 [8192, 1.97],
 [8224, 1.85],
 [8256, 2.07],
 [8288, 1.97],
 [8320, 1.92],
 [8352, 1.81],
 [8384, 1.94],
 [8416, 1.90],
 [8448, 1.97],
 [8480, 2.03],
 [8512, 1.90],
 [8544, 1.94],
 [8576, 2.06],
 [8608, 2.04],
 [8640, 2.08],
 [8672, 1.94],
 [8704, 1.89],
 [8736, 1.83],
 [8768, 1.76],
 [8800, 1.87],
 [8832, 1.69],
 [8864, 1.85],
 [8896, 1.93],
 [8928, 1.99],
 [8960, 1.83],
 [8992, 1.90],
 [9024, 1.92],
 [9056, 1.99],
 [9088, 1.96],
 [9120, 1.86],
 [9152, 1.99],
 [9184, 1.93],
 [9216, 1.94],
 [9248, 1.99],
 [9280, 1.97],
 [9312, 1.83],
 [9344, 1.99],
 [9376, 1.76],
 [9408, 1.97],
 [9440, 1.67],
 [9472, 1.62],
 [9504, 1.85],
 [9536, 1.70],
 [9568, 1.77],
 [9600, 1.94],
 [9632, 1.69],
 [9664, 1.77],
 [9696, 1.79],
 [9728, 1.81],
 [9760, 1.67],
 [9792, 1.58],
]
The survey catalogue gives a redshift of 0.23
